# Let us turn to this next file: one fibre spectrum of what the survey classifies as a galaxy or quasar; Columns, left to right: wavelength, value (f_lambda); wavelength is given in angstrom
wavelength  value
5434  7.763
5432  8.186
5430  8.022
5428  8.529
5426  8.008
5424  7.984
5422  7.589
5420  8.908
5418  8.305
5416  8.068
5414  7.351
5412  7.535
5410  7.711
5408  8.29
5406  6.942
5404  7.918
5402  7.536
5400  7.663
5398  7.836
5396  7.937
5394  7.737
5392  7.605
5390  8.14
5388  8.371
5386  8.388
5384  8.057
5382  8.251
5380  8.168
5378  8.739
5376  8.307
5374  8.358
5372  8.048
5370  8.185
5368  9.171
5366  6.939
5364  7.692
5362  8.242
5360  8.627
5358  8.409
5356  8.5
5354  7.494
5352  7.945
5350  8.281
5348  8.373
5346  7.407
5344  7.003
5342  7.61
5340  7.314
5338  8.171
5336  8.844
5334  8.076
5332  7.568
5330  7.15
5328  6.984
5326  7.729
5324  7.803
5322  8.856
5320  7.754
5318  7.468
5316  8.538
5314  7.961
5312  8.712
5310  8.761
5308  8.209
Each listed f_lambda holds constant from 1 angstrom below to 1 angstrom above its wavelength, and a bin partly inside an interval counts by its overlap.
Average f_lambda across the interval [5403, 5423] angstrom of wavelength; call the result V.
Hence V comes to 7.86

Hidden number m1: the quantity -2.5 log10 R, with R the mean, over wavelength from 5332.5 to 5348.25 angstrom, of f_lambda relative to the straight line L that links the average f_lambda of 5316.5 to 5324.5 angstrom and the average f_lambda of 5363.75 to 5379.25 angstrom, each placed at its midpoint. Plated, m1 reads 0.04 mag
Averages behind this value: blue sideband 8.02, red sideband 8.2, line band 7.82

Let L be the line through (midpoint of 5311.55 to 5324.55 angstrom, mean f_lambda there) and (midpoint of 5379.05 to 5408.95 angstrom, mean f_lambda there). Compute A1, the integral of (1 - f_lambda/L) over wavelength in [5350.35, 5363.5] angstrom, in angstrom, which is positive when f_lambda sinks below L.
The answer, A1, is -0.3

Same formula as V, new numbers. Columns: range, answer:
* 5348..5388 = 8.21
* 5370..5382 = 8.31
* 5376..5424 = 7.97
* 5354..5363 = 8.34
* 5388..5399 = 7.9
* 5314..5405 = 7.98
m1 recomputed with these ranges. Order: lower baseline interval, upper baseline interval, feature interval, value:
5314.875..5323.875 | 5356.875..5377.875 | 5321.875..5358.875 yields 0.04 mag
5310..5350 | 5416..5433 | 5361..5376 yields -0.01 mag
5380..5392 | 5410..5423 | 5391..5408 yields 0.05 mag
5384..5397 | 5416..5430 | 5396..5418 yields 0.05 mag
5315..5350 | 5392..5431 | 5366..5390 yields -0.06 mag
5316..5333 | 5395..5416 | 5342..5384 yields -0.05 mag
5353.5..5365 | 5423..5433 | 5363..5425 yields 0.02 mag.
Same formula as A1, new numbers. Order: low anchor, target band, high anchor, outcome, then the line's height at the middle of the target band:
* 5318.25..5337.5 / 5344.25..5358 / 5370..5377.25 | 0.1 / 8.05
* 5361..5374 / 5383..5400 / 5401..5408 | -0.5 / 7.75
